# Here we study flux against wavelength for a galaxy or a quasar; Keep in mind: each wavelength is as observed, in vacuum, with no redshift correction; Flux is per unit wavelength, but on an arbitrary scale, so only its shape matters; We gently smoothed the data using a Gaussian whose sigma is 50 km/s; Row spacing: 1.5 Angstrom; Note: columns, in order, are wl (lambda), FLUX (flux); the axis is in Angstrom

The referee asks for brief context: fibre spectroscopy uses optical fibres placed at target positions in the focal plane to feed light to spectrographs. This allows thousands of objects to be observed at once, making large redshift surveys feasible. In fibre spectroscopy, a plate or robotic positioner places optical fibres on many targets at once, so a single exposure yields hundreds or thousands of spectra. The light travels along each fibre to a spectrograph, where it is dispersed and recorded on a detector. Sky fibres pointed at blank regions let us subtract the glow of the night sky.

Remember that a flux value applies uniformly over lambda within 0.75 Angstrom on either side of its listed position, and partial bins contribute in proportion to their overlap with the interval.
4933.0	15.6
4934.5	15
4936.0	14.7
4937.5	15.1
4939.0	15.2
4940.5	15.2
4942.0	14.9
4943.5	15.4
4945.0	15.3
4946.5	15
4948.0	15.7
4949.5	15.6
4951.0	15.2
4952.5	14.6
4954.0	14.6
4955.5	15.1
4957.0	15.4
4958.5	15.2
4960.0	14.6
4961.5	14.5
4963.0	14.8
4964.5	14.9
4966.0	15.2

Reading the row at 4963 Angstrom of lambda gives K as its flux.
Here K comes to 14.8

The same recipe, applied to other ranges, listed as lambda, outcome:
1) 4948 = 15.7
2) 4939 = 15.2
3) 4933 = 15.6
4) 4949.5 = 15.6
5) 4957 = 15.4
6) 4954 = 14.6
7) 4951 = 15.2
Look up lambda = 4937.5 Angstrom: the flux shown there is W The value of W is 15.1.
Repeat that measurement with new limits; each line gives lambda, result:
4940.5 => 15.2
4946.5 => 15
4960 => 14.6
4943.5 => 15.4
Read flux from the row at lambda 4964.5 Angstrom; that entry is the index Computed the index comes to 14.9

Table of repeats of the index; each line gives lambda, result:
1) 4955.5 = 15.1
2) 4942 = 14.9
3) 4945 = 15.3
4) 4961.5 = 14.5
